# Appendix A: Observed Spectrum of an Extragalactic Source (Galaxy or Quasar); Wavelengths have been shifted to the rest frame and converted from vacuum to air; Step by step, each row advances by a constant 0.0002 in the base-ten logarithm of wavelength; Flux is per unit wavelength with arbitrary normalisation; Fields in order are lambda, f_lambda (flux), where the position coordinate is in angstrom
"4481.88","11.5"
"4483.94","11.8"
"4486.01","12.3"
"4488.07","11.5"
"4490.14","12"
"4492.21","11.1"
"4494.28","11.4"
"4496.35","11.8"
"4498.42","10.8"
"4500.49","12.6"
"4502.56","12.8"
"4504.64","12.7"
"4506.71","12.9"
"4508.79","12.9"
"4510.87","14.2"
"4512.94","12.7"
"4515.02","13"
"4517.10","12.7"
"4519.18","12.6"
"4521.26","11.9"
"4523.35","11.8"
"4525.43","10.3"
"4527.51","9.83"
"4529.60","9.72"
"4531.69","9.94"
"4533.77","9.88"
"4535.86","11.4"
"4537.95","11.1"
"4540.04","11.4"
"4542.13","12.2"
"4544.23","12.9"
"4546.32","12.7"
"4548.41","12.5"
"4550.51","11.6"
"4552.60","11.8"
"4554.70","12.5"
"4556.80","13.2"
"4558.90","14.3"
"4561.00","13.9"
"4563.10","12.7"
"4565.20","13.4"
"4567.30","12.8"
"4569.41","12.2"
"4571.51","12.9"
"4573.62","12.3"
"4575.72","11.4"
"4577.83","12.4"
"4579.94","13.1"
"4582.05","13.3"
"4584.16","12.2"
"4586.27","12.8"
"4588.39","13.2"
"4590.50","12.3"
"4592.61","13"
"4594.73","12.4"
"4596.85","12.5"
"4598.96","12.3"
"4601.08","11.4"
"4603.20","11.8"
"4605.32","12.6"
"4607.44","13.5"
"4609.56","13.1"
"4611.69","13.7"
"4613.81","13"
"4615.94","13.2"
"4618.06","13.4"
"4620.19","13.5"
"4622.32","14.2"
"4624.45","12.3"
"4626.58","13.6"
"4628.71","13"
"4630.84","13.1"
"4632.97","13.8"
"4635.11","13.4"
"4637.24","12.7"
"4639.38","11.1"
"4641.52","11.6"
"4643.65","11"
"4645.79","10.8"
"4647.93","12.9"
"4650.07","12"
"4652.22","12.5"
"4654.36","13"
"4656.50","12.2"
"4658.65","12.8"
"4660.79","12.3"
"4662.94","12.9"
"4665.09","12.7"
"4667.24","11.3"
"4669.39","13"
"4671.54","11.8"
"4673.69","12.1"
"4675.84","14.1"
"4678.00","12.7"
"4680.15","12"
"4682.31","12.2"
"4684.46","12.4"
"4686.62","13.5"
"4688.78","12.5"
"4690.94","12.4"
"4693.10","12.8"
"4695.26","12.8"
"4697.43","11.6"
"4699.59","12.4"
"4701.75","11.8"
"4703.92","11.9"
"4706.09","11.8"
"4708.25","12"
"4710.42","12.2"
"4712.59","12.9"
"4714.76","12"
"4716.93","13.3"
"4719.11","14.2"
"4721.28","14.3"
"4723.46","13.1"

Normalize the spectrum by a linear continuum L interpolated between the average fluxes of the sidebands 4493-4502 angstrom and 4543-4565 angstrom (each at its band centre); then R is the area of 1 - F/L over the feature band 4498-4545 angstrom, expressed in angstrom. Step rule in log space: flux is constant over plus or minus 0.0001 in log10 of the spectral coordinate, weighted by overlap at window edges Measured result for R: 1.2 angstrom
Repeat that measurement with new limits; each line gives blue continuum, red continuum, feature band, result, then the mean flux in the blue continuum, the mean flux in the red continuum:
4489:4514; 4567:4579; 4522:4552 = 2.6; 12.3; 12.3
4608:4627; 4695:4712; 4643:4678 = 0.9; 13.3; 12.1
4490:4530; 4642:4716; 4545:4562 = -1.0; 12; 12.3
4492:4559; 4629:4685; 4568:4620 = -2.1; 12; 12.4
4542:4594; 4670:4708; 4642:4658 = 0.6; 12.7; 12.4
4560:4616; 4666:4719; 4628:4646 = 0.4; 12.7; 12.4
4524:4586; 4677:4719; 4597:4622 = -1.4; 12.1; 12.4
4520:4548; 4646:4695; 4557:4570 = -2.0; 11.2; 12.5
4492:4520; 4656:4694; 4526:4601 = 1.8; 12.5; 12.5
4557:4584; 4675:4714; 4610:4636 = -1.3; 12.9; 12.4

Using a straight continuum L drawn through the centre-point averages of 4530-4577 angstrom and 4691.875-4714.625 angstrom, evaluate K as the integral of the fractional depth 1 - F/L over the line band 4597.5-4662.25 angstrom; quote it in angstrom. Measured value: -2.4 angstrom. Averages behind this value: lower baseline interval 12.2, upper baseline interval 12.2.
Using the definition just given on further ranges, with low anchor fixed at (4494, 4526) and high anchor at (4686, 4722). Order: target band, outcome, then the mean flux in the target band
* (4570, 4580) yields 0.1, 12.3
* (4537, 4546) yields 0.3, 12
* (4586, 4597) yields -0.2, 12.7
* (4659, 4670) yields 0.1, 12.4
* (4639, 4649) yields 0.8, 11.5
